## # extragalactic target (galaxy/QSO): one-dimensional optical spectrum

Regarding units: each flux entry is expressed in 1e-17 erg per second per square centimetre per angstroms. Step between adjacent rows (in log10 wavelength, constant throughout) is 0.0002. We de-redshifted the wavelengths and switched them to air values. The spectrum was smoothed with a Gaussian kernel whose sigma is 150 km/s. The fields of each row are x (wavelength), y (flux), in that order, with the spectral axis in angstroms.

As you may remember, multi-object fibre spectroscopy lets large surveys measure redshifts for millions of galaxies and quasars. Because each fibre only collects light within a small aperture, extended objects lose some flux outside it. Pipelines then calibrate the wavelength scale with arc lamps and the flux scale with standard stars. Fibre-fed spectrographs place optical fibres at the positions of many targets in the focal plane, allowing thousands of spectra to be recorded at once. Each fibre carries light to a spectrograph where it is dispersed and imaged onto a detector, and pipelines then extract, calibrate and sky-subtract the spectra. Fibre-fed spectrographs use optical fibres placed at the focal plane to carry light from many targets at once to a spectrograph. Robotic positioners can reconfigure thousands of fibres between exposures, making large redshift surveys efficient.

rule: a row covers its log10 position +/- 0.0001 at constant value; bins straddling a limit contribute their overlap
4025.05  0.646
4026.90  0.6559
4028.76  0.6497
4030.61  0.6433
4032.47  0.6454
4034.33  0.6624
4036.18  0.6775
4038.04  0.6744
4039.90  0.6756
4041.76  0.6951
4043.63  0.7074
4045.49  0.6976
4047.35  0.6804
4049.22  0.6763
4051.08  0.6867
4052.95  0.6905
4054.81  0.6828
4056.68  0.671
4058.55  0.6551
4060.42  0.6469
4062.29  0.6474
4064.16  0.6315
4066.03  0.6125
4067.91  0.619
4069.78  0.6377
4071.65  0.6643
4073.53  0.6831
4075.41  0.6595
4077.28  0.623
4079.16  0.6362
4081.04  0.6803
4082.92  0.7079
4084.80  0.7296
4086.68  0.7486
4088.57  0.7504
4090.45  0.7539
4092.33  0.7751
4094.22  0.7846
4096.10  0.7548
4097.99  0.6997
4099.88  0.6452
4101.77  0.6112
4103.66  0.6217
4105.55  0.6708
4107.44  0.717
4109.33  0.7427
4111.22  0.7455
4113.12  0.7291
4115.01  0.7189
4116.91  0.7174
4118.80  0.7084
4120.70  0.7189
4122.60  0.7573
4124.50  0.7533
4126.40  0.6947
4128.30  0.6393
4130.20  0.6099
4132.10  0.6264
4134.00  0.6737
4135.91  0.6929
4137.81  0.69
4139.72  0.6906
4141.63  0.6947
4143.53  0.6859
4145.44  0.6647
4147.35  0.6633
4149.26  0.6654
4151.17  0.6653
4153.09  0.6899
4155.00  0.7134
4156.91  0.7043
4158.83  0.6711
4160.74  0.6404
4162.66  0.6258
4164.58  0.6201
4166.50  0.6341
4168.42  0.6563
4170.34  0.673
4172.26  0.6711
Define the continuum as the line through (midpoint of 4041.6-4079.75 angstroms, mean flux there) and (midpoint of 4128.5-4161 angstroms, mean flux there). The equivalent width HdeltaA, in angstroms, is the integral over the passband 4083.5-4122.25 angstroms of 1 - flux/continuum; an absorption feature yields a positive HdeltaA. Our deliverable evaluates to -2.9 angstroms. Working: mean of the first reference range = 0.662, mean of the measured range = 0.718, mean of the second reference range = 0.673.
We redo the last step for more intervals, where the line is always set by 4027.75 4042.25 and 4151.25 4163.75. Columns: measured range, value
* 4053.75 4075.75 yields 0.52 angstroms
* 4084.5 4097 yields -1.68 angstroms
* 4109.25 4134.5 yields -1.18 angstroms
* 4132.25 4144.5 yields -0.23 angstroms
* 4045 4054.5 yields -0.29 angstroms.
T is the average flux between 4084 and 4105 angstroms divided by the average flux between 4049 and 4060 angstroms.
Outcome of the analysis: 1.06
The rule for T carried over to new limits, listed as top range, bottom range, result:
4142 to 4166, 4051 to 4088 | 1.00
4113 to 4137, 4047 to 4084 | 1.05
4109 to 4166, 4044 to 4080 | 1.04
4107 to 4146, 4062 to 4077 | 1.09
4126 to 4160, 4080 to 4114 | 0.94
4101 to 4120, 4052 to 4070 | 1.08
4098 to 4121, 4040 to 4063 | 1.02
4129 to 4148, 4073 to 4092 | 0.96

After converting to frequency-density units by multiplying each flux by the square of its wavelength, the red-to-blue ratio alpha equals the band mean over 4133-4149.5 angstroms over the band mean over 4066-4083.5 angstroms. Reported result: 1.08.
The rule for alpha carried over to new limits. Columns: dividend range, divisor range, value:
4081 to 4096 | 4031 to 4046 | 1.13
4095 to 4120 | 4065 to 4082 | 1.10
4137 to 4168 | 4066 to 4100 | 0.99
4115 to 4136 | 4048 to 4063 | 1.07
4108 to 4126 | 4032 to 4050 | 1.12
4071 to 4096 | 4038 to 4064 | 1.07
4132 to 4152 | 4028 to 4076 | 1.06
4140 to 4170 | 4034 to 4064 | 1.04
